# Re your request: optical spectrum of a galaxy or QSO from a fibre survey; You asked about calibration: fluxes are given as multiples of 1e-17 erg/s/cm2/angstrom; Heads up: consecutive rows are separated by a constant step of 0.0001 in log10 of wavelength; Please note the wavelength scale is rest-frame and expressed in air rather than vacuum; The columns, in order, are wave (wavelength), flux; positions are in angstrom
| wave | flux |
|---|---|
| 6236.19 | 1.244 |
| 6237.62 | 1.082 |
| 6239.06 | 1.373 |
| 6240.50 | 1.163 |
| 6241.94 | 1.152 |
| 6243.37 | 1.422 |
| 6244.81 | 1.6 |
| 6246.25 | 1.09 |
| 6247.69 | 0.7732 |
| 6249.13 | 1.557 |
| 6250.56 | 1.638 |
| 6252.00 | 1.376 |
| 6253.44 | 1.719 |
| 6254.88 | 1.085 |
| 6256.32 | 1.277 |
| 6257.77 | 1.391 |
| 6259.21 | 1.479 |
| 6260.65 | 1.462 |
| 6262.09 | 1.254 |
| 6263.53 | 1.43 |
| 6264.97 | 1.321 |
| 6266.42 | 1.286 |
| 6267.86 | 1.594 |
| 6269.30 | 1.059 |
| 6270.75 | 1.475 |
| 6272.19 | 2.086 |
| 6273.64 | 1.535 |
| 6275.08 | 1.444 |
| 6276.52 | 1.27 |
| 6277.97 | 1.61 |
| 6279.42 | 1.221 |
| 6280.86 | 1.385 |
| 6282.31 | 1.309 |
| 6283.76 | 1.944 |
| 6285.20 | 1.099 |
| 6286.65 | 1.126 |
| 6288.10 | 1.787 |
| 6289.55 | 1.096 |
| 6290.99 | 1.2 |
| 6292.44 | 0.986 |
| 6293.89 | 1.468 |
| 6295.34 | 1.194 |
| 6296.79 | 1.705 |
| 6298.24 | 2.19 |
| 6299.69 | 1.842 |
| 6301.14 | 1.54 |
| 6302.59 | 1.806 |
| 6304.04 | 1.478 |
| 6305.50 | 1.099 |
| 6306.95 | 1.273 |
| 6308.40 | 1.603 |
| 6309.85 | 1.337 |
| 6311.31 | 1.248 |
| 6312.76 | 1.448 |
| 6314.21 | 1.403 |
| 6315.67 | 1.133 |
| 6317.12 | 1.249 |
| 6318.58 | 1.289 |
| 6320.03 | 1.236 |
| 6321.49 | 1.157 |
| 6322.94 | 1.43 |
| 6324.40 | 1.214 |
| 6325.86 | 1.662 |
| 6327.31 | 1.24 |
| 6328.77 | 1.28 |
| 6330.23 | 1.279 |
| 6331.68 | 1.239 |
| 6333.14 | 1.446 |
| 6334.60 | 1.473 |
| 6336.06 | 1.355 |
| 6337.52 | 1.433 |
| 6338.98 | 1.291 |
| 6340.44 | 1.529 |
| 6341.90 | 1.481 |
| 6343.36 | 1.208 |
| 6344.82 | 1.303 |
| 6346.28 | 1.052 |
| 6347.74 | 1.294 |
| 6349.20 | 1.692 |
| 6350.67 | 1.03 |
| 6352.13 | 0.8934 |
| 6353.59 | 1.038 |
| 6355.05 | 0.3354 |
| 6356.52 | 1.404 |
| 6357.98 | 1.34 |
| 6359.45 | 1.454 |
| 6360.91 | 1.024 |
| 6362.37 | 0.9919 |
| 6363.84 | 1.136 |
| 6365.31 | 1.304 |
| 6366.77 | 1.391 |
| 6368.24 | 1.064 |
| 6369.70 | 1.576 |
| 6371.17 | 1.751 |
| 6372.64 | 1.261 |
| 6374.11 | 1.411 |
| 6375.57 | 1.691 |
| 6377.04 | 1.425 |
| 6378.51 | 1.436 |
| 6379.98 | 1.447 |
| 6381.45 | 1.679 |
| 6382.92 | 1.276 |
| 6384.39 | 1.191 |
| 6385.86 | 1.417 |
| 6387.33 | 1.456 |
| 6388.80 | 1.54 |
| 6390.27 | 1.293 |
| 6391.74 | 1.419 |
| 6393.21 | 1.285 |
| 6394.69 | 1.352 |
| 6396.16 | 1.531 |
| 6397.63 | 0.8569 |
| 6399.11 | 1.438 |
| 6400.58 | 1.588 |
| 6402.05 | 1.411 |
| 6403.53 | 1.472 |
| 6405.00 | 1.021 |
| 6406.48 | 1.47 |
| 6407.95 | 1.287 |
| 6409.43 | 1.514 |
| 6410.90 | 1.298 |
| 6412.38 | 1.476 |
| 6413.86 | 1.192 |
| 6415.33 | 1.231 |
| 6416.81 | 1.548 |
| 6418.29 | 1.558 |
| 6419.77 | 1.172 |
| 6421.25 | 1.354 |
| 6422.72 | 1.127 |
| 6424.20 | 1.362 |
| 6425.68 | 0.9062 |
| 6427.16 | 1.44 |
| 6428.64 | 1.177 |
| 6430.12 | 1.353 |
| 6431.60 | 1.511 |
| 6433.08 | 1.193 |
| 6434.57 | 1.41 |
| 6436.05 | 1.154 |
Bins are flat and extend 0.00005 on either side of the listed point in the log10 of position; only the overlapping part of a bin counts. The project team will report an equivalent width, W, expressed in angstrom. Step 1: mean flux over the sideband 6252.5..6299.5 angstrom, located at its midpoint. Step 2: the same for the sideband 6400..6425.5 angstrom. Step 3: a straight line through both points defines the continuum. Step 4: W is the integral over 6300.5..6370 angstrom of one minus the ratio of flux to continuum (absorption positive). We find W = 4.9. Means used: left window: 1.43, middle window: 1.29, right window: 1.35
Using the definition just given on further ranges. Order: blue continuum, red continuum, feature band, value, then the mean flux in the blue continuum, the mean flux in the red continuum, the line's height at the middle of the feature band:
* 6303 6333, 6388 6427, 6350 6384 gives 1.4 angstrom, 1.32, 1.34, 1.33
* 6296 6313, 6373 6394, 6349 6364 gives 3.7 angstrom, 1.55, 1.42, 1.47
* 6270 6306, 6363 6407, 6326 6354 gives 2.5 angstrom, 1.48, 1.38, 1.43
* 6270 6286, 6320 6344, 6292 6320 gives -0.3 angstrom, 1.49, 1.35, 1.42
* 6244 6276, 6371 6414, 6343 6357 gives 2.8 angstrom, 1.41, 1.39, 1.4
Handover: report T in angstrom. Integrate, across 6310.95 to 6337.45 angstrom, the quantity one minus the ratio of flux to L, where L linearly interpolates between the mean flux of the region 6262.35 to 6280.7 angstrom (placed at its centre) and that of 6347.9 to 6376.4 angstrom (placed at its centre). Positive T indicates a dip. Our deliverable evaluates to 0.1 angstrom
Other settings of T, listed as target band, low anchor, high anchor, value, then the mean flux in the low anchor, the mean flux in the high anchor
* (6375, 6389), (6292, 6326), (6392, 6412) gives -0.9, 1.42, 1.35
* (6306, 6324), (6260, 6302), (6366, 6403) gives 1.5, 1.45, 1.41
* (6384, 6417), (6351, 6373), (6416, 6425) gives -1.6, 1.19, 1.35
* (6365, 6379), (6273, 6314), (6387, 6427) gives -0.7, 1.44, 1.34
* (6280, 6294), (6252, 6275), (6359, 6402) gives 0.8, 1.43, 1.37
